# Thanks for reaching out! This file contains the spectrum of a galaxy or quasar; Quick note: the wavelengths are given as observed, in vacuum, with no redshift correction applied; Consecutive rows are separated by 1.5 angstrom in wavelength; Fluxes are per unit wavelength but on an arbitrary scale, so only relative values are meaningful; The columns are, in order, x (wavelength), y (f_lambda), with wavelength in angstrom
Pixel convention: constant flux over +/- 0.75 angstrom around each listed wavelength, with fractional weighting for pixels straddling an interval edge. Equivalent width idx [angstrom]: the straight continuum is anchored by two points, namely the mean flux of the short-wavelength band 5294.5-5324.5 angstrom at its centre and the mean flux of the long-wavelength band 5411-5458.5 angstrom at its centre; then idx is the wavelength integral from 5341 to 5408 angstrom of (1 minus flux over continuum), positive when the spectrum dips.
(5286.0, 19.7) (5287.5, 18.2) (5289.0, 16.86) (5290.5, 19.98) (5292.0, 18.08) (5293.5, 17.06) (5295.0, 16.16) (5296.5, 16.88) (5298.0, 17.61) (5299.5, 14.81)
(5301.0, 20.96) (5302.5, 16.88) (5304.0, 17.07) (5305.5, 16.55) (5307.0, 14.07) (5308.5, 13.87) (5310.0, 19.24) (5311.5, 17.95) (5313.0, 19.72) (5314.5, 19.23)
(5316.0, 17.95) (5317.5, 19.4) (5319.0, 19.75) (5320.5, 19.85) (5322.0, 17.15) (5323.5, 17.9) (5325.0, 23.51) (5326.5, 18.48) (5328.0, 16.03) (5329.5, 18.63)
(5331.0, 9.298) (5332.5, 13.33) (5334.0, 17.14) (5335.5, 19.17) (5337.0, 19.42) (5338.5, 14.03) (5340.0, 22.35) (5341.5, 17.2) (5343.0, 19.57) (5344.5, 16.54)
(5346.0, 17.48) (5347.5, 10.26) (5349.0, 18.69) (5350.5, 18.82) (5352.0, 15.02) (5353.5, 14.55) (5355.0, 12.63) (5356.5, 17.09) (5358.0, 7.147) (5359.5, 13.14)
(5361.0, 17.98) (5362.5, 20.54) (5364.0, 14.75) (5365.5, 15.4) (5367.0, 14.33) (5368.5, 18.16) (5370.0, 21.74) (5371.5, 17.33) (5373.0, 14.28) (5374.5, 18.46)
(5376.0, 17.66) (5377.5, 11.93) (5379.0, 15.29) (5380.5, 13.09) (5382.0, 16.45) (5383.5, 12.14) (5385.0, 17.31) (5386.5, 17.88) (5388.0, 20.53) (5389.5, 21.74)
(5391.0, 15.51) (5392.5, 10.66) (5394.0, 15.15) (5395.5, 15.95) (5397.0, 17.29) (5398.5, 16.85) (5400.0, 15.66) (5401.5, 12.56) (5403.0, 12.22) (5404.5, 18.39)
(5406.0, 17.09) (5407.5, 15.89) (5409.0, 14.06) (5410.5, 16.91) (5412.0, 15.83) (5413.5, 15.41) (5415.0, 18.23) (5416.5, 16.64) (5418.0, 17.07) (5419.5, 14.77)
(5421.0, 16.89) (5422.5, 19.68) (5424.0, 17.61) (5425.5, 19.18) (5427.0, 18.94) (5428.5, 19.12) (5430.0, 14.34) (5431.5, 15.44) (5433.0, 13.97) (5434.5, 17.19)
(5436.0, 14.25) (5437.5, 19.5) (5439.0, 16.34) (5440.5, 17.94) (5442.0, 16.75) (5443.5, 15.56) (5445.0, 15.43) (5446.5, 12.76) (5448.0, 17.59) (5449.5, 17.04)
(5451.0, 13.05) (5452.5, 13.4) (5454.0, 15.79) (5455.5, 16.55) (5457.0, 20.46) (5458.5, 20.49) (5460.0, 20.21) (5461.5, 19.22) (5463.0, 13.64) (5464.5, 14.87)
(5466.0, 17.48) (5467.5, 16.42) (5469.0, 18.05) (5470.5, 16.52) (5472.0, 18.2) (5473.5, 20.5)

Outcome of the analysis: 4.6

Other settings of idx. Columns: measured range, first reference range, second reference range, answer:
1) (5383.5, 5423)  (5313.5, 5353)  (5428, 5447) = 0.6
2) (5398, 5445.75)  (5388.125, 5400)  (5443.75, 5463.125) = 0.2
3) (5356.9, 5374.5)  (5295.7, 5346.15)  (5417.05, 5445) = 1.3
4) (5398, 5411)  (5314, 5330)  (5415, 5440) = 1.4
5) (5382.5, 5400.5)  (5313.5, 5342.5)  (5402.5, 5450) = 0.6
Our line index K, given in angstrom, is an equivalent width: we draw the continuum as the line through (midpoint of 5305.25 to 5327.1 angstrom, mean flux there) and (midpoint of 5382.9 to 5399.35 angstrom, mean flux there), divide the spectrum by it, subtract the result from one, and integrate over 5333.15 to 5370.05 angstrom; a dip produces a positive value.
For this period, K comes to 2.2 angstrom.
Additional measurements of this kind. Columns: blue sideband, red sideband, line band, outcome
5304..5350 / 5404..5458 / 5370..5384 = 1.2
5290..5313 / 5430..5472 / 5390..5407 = 1.5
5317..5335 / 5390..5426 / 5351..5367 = 2.0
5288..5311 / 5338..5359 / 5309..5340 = -2.8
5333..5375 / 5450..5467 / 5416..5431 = -0.6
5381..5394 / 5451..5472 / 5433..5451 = 0.8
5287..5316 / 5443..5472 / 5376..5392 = 0.8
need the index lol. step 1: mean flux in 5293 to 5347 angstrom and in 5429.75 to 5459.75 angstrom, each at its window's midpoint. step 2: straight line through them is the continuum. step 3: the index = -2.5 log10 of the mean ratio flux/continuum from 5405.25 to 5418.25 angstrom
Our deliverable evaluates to 0.02 mag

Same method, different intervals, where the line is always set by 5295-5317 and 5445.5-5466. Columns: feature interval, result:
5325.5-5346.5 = 0.003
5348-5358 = 0.119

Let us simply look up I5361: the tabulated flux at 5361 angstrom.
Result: 17.98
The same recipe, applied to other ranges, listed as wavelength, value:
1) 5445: 15.43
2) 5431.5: 15.44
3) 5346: 17.48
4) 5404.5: 18.39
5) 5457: 20.46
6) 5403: 12.22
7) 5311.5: 17.95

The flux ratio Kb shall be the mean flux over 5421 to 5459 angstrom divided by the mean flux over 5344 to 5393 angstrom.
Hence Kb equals 1.05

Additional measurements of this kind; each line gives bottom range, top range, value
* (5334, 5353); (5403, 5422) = 0.94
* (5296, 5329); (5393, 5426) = 0.91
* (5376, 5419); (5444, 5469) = 1.04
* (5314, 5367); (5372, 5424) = 0.96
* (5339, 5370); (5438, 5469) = 1.03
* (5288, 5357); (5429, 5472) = 0.95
